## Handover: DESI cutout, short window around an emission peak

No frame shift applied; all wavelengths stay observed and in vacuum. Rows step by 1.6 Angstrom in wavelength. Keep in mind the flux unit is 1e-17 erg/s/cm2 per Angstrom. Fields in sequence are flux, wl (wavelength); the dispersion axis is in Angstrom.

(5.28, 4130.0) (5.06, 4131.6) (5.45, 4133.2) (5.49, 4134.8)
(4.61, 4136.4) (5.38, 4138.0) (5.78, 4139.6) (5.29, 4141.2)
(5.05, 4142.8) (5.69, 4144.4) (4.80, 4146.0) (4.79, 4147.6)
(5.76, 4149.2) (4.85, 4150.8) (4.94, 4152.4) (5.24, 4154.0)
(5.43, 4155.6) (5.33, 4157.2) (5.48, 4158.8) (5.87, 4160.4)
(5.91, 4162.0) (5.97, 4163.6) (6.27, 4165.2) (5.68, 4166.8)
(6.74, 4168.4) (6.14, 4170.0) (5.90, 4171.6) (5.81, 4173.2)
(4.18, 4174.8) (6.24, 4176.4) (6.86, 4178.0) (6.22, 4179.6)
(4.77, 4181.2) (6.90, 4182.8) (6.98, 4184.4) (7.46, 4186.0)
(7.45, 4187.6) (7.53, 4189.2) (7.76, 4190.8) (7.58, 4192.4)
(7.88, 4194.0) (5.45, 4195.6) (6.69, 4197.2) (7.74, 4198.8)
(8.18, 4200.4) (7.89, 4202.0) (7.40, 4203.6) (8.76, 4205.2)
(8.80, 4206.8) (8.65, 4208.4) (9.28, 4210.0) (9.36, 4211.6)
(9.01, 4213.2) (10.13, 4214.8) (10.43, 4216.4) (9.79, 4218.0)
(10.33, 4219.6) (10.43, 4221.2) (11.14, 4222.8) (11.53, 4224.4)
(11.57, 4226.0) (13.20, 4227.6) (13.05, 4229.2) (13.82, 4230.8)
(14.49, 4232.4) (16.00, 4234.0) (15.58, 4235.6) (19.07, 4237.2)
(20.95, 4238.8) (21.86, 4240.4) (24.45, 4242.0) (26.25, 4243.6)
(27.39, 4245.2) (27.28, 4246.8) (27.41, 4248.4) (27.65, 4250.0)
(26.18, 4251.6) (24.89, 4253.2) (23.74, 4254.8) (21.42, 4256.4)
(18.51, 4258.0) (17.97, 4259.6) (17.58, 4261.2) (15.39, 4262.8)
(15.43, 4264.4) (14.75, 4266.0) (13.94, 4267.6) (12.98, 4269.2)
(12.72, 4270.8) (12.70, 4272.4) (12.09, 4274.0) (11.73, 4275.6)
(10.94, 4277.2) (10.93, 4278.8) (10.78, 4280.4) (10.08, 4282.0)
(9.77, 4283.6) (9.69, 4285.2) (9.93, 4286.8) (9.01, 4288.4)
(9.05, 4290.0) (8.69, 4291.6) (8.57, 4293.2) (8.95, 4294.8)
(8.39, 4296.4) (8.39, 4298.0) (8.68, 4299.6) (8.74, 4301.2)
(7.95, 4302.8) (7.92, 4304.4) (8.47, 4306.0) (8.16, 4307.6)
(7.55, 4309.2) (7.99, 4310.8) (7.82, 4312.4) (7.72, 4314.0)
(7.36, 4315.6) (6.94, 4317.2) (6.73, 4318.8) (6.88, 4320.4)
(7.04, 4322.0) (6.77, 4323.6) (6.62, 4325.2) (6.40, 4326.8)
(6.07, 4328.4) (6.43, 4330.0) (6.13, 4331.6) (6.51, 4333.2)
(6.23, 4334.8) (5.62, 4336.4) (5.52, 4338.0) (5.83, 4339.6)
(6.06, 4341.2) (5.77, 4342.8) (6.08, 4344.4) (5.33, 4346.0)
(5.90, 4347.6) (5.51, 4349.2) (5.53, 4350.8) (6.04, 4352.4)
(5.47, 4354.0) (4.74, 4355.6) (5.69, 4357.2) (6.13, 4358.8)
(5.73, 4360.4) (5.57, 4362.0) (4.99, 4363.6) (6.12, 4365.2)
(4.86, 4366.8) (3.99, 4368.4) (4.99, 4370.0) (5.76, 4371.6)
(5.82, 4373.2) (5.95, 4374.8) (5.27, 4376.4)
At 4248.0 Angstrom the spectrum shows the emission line C IV 1549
